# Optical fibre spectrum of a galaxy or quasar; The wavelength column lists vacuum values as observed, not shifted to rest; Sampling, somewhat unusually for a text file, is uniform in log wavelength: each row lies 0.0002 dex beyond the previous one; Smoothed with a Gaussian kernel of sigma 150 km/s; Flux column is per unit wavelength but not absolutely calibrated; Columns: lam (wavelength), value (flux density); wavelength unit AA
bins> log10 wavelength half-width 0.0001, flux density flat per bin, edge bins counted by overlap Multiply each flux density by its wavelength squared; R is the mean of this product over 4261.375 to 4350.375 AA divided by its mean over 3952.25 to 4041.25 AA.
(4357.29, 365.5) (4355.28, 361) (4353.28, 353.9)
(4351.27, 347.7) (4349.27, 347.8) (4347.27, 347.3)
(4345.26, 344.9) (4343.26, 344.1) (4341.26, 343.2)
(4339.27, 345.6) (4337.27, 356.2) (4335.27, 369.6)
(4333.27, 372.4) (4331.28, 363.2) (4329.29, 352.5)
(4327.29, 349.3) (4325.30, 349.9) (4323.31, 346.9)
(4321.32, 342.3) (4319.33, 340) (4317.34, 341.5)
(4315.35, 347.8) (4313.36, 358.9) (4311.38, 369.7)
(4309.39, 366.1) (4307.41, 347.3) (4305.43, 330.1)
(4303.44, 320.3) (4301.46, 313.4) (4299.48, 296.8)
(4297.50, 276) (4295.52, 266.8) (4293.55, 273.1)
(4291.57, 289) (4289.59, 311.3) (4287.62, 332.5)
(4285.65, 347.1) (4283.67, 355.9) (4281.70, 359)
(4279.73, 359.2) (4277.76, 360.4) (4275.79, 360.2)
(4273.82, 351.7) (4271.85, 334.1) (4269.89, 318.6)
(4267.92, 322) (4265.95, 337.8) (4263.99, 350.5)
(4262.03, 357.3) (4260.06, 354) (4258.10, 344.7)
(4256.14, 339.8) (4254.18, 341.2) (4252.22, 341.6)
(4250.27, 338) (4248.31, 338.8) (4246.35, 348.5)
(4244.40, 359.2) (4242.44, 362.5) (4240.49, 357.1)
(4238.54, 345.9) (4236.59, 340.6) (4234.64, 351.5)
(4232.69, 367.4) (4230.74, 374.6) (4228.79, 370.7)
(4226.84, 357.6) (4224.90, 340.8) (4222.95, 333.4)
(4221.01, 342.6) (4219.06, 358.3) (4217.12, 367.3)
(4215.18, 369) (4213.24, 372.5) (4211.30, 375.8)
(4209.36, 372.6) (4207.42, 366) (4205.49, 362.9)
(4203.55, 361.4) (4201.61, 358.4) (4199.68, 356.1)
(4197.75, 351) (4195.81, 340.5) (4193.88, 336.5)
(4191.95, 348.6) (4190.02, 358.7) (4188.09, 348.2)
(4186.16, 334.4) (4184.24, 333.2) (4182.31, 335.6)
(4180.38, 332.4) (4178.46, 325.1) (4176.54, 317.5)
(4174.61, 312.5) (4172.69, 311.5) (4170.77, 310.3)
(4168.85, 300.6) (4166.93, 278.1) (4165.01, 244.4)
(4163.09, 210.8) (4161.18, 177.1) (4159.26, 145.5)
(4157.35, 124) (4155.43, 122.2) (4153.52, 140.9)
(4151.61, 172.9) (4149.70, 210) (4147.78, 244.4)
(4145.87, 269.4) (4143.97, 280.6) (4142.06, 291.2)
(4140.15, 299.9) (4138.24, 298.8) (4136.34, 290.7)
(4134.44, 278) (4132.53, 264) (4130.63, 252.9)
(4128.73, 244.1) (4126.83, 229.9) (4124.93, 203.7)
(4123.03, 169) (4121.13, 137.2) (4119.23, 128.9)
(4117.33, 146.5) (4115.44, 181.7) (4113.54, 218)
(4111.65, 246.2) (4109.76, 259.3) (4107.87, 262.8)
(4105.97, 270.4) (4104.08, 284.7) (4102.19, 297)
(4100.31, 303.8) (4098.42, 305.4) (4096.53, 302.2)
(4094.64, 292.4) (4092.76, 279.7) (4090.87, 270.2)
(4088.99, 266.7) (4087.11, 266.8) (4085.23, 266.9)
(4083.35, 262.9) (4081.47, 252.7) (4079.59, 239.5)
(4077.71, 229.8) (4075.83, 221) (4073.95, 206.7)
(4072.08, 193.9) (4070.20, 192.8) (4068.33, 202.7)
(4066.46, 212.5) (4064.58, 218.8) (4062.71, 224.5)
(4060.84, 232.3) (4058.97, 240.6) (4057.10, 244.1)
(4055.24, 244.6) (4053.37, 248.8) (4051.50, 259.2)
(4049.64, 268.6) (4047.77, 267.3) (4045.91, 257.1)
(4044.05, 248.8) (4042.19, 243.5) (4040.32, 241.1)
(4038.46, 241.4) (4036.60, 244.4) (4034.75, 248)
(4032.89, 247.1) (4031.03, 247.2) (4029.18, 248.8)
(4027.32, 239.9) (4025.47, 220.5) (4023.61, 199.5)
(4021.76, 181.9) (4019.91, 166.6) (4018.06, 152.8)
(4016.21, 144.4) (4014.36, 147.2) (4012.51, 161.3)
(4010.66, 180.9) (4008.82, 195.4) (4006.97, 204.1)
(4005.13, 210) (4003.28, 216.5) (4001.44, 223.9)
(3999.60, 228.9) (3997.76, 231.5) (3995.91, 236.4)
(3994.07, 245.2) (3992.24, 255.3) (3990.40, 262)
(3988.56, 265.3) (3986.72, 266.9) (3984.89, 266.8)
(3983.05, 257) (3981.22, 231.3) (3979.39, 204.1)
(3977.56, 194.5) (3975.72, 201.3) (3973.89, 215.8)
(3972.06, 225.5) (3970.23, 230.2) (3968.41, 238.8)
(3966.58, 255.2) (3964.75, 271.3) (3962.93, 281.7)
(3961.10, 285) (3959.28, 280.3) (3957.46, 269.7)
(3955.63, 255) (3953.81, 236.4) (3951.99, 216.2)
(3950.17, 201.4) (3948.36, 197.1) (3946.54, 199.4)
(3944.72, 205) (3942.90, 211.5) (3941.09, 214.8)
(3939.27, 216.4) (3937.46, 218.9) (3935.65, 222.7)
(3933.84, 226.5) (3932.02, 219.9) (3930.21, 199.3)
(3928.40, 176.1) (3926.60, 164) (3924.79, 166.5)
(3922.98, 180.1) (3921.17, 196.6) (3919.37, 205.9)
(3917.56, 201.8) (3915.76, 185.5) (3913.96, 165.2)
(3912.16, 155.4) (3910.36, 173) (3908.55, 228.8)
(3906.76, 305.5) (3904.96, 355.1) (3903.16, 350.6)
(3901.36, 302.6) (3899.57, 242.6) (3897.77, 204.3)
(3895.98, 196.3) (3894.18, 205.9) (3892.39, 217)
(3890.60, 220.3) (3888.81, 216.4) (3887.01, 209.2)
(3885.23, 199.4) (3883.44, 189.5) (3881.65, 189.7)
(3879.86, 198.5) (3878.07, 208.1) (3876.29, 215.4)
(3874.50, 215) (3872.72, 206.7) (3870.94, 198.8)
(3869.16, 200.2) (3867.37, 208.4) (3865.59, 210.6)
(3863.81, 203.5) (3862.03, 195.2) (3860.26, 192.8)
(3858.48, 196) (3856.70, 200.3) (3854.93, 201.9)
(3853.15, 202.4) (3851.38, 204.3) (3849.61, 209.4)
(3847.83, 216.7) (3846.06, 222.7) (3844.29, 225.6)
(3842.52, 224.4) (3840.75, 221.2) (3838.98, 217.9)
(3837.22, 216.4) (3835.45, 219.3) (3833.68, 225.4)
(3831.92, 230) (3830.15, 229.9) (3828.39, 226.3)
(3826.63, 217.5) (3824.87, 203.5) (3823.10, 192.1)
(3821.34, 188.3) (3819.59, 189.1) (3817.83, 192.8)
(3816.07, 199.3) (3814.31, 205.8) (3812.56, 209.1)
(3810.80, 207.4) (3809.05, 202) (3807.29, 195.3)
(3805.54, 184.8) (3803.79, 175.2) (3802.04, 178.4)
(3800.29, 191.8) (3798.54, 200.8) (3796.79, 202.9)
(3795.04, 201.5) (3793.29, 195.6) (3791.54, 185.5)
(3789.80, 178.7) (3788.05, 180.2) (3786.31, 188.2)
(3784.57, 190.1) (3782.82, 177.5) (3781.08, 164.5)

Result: 1.73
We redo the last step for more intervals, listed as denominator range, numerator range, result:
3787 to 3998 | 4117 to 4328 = 1.70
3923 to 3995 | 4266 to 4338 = 1.74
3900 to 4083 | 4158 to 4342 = 1.69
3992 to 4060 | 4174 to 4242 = 1.71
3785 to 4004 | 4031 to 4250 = 1.46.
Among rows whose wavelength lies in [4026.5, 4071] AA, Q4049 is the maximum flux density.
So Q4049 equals 268.6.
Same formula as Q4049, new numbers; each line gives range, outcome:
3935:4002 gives 285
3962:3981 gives 281.7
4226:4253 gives 374.6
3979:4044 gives 266.9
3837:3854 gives 225.6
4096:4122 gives 305.4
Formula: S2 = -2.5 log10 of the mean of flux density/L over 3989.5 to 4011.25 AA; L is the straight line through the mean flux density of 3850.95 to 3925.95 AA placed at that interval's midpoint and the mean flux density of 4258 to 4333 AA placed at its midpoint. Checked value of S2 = 0.10 mag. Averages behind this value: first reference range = 212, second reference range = 337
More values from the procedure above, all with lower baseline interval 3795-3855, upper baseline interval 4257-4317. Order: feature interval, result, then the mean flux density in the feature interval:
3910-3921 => 0.26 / 183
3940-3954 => 0.15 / 209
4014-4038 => 0.25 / 209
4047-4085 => 0.17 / 234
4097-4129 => 0.24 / 229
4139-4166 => 0.37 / 210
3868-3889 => 0.09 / 203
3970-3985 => 0.12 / 223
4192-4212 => -0.15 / 357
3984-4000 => 0.00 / 252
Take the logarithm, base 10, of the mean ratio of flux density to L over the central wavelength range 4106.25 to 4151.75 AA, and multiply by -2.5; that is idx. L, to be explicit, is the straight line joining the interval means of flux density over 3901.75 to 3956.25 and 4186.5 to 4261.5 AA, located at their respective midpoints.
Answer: 0.30 mag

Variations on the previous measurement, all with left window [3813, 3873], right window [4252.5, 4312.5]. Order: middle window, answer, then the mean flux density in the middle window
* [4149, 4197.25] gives 0.12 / 272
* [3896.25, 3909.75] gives -0.23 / 278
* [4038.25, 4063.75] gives 0.08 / 247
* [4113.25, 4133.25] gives 0.42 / 196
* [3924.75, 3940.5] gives 0.15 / 203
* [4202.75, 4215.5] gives -0.18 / 369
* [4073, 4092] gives 0.12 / 249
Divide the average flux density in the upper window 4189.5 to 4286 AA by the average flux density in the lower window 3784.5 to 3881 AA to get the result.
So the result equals 1.73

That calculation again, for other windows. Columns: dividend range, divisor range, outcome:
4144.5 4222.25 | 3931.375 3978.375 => 1.30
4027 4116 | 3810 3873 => 1.19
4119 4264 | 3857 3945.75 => 1.44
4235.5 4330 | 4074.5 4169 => 1.42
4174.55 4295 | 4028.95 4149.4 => 1.41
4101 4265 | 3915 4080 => 1.33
